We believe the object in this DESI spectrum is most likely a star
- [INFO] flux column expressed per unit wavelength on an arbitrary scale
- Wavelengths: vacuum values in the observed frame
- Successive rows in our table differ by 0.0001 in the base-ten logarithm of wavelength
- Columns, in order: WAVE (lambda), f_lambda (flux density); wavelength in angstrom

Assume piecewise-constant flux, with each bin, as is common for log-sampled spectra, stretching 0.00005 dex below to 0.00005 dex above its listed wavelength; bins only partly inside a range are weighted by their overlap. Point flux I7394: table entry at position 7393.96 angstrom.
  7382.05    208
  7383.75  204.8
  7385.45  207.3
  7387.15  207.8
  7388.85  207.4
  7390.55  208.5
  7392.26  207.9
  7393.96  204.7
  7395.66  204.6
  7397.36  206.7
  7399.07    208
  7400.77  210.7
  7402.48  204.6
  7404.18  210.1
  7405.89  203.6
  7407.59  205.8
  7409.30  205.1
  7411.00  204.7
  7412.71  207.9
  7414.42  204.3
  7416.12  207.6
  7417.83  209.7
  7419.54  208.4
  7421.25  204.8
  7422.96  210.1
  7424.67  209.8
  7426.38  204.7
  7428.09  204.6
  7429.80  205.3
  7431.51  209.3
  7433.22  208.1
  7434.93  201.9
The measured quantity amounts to 204.7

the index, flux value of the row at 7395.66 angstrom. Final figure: 204.6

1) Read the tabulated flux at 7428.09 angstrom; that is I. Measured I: 204.6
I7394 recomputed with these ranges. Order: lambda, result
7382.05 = 208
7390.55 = 208.5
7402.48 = 204.6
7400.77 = 210.7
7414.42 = 204.3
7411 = 204.7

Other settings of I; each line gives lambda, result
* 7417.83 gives 209.7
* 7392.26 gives 207.9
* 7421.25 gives 204.8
